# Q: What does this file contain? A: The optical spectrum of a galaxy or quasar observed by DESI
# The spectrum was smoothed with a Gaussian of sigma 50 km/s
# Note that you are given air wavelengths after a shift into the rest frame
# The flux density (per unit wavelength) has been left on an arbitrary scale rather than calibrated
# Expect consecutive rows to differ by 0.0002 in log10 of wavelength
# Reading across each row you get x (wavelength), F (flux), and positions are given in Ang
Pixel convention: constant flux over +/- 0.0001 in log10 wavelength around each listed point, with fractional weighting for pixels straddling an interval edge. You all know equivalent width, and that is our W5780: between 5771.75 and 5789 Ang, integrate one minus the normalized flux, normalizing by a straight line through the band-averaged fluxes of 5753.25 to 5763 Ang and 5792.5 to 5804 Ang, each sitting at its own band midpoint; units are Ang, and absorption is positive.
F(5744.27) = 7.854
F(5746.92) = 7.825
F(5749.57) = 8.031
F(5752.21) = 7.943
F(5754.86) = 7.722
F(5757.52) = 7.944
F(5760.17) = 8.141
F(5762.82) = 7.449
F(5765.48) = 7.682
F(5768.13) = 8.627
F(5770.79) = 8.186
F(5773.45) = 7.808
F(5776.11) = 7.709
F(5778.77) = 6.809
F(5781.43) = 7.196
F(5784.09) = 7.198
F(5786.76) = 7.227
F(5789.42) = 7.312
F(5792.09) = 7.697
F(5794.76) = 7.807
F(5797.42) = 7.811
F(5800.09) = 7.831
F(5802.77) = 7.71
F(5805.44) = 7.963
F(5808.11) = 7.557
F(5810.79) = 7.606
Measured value 1.05 Ang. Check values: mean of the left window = 7.86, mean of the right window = 7.78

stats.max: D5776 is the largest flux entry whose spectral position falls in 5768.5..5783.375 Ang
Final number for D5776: 8.186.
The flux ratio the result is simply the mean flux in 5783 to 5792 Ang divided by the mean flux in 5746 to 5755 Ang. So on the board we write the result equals 0.9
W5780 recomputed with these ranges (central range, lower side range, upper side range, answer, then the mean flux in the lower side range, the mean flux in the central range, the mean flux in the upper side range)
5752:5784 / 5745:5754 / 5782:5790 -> -0.70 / 7.92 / 7.74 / 7.24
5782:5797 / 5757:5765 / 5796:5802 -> 0.68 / 7.82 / 7.46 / 7.81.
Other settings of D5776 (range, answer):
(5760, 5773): 8.627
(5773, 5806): 7.963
